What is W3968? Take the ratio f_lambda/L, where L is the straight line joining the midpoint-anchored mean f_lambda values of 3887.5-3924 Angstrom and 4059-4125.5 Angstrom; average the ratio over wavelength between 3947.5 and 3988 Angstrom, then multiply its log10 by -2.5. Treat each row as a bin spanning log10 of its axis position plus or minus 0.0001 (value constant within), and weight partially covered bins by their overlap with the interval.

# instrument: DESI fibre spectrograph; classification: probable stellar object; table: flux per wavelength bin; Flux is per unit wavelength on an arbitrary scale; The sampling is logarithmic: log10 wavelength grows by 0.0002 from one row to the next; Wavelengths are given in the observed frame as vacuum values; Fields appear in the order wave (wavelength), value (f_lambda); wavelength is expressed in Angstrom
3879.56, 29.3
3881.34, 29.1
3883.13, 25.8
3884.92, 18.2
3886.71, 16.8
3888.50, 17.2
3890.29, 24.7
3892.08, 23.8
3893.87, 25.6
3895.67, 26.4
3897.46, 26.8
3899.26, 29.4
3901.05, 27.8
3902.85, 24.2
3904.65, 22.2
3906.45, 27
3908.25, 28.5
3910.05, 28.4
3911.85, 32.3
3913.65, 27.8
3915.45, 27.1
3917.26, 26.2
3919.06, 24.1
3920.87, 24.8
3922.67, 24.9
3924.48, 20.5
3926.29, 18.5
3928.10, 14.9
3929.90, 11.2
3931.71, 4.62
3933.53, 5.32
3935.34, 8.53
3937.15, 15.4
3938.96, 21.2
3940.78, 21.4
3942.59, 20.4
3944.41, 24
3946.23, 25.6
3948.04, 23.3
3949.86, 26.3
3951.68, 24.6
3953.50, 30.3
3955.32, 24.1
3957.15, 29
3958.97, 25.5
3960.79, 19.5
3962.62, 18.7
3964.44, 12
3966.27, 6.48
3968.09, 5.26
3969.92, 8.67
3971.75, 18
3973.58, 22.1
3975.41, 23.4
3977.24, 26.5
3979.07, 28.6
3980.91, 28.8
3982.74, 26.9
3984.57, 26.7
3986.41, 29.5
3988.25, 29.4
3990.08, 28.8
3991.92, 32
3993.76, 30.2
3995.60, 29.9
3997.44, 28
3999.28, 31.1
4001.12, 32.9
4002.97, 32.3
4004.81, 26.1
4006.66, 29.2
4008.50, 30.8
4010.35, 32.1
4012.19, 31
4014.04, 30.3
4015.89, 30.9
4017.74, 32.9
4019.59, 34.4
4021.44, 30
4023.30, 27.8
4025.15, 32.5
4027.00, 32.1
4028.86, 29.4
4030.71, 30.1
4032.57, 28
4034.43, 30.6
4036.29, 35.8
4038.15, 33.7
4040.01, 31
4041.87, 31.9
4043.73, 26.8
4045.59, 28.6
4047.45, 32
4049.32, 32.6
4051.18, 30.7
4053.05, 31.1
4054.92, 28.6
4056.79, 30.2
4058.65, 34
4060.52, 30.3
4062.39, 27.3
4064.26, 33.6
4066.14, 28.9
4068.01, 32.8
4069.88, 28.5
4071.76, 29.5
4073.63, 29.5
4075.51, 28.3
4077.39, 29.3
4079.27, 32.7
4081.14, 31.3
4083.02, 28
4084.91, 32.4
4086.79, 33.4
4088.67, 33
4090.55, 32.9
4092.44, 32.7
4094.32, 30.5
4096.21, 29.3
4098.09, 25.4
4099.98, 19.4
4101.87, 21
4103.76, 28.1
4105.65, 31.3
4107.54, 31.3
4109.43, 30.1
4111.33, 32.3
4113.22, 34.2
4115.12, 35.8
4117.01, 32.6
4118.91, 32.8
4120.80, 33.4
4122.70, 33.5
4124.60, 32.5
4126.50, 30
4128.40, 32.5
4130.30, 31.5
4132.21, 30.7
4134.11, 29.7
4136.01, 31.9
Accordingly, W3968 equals 0.23 mag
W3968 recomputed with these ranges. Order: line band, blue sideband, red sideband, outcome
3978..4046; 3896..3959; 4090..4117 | -0.16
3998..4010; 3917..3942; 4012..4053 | -0.12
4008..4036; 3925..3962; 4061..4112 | -0.22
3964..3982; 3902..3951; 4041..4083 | 0.33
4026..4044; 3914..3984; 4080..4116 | -0.20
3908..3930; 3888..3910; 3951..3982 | 0.00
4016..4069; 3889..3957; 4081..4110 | -0.14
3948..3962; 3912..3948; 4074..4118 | -0.19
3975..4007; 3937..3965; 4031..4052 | -0.10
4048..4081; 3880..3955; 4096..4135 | -0.08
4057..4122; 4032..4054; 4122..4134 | 0.03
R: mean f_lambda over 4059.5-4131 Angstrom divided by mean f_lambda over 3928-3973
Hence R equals 1.7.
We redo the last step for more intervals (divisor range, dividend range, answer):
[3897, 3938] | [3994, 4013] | 1.40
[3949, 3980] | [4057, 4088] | 1.49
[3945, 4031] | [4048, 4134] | 1.16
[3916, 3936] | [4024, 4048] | 1.82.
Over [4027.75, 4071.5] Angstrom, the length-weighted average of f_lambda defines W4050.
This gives 30.7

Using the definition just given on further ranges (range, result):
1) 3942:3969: 21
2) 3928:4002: 22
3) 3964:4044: 27.7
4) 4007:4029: 31.2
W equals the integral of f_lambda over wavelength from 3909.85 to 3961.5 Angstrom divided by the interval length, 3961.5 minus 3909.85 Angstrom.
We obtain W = 21.6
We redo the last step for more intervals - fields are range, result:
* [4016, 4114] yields 30.4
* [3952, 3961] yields 26.1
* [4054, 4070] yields 30.6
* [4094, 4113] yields 28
